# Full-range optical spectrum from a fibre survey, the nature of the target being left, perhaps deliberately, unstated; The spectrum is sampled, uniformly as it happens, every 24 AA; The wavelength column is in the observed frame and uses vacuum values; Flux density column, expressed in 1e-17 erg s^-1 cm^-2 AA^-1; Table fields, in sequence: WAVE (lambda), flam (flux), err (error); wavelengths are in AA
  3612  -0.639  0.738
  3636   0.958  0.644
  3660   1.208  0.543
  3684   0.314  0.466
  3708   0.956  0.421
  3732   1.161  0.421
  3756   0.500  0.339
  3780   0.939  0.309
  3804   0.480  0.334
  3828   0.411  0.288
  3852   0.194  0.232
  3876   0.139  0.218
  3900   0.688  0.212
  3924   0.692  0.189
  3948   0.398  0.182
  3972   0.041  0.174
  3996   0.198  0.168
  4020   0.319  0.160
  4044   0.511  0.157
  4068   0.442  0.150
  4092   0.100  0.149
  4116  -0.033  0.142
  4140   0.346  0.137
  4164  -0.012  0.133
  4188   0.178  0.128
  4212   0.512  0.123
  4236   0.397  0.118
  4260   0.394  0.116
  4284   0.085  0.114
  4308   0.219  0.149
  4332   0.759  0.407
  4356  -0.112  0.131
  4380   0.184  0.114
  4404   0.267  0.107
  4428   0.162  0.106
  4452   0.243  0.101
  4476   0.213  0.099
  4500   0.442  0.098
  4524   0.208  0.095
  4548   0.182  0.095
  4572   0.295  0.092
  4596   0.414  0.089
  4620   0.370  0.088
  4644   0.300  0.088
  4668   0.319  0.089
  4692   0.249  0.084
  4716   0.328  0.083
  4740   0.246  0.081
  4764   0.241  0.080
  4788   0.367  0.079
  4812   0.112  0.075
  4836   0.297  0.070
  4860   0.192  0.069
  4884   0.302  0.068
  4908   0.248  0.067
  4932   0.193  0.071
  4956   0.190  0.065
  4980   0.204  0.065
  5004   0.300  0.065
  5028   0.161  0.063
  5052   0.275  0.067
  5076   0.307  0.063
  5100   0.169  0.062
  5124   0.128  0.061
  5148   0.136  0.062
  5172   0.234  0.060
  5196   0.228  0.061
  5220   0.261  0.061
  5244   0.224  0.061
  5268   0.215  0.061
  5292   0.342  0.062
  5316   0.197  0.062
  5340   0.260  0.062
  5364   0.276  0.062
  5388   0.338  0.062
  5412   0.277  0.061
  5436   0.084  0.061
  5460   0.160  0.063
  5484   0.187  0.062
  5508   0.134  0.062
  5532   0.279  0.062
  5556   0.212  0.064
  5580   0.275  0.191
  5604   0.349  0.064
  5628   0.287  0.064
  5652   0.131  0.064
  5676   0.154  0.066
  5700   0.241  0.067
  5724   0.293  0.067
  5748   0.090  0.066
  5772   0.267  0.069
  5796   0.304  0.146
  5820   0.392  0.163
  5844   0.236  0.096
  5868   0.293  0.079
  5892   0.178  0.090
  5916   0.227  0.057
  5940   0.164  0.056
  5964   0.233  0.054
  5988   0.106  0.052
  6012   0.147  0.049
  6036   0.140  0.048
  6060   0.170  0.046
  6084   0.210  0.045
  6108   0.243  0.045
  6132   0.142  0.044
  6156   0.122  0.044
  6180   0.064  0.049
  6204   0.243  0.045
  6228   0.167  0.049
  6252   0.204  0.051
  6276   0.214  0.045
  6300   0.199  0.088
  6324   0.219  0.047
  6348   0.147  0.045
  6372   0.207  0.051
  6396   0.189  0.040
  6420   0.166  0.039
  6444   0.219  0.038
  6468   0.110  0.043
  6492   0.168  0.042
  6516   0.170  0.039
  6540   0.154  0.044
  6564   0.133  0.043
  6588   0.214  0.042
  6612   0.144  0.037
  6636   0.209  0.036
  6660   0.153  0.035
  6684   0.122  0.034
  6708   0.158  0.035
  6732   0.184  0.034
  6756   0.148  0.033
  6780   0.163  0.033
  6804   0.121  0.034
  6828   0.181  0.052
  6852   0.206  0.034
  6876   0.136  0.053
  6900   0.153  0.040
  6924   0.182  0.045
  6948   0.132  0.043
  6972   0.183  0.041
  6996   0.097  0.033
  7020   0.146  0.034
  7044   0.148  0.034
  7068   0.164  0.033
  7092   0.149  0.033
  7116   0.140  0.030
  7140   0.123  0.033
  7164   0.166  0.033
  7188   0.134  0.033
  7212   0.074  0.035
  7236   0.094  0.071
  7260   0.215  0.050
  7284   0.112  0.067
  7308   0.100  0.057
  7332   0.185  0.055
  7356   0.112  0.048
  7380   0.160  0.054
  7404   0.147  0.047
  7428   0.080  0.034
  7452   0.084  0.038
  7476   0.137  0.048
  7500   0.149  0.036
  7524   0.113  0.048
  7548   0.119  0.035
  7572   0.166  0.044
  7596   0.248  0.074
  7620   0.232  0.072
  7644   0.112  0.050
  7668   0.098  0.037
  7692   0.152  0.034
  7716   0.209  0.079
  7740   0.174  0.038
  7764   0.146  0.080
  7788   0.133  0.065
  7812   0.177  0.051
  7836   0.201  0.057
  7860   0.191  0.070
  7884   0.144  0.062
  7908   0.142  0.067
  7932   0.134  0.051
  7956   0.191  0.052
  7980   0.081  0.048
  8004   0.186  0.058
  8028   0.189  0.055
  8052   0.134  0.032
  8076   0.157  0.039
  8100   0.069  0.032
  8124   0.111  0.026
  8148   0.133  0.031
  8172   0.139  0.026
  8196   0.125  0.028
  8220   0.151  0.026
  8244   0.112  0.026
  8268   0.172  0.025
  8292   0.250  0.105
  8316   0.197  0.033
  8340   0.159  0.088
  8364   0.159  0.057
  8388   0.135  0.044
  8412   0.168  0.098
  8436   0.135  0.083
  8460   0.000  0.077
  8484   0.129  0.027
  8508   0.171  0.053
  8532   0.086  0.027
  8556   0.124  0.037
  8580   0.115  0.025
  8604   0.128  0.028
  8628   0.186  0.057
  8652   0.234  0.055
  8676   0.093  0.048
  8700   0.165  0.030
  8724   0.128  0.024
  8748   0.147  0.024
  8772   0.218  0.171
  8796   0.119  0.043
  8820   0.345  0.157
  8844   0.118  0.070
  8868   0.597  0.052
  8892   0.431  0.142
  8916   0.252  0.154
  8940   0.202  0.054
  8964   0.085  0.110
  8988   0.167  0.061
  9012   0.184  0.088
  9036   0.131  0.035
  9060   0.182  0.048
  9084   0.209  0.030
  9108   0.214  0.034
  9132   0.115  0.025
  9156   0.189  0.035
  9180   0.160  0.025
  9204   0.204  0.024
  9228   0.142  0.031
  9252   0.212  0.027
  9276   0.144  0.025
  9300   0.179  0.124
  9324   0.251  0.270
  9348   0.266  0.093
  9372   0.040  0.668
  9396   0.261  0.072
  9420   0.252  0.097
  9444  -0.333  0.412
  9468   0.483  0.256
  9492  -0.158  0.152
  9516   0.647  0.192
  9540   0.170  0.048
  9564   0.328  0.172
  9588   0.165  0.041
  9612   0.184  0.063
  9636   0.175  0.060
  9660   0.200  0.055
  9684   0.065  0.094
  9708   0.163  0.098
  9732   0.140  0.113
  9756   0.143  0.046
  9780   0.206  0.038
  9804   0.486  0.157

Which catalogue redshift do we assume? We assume 1.381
